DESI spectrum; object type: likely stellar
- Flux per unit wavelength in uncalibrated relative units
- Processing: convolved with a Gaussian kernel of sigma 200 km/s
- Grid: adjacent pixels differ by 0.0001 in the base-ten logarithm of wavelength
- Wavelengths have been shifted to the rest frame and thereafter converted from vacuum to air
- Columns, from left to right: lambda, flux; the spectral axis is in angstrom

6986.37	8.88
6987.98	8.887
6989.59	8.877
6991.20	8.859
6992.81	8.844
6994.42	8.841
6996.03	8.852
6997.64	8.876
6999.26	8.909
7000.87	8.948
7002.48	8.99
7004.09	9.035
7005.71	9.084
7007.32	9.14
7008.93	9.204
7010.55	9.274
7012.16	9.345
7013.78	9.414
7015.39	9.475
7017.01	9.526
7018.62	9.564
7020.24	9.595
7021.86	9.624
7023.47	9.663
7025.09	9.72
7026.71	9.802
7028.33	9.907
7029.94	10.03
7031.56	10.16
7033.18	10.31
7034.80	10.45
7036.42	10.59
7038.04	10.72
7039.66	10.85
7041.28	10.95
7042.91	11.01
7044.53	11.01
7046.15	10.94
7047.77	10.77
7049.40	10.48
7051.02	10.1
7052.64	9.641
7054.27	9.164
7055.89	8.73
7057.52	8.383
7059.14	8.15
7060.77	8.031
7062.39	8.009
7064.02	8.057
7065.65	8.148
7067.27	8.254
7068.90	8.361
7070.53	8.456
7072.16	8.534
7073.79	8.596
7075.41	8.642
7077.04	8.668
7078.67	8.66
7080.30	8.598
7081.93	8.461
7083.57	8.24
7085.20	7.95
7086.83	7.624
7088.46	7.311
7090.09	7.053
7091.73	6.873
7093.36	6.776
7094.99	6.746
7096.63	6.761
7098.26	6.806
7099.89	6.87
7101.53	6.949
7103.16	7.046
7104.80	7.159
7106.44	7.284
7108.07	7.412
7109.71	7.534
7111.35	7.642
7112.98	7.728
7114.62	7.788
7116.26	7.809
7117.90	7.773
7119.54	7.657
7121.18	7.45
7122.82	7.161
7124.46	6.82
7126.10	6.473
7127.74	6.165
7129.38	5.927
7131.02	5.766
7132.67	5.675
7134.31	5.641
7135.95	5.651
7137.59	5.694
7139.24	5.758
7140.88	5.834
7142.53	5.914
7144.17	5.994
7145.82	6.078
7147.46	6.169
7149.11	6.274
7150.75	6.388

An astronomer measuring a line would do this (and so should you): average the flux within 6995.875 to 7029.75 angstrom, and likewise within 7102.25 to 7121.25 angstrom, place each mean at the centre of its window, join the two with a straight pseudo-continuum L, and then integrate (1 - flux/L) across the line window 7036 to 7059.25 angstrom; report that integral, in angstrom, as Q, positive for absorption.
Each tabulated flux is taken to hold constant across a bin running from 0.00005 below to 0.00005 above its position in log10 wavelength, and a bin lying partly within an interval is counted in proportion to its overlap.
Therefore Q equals -3.8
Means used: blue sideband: 9.35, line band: 10.1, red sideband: 7.52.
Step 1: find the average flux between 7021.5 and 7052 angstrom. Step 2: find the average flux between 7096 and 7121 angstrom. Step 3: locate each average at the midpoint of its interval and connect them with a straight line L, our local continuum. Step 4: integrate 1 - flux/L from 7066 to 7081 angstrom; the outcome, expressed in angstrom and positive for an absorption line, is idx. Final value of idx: 0.53 angstrom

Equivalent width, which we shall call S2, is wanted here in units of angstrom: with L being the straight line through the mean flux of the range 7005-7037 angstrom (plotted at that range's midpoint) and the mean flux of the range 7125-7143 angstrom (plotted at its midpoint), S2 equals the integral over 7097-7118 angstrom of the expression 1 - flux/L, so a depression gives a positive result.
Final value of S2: -1.8 angstrom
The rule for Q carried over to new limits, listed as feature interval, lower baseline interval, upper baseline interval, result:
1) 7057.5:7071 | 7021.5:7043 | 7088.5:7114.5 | 0.95 angstrom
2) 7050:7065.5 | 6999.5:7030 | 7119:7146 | -0.84 angstrom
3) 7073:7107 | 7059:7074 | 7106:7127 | 1.28 angstrom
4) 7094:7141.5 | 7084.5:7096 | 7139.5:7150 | -1.35 angstrom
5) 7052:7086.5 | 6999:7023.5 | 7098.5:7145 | -2.15 angstrom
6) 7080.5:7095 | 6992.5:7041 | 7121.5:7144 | -0.19 angstrom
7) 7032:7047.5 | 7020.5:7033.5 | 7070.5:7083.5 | -1.96 angstrom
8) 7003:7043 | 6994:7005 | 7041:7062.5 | -2.41 angstrom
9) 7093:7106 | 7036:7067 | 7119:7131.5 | 1.35 angstrom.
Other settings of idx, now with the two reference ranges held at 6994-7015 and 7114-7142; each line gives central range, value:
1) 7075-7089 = -1.4 angstrom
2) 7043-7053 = -2.9 angstrom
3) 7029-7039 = -2.3 angstrom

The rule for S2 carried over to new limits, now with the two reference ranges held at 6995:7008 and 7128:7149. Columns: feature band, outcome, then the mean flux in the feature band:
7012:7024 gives -1.3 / 9.53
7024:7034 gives -2.0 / 9.98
